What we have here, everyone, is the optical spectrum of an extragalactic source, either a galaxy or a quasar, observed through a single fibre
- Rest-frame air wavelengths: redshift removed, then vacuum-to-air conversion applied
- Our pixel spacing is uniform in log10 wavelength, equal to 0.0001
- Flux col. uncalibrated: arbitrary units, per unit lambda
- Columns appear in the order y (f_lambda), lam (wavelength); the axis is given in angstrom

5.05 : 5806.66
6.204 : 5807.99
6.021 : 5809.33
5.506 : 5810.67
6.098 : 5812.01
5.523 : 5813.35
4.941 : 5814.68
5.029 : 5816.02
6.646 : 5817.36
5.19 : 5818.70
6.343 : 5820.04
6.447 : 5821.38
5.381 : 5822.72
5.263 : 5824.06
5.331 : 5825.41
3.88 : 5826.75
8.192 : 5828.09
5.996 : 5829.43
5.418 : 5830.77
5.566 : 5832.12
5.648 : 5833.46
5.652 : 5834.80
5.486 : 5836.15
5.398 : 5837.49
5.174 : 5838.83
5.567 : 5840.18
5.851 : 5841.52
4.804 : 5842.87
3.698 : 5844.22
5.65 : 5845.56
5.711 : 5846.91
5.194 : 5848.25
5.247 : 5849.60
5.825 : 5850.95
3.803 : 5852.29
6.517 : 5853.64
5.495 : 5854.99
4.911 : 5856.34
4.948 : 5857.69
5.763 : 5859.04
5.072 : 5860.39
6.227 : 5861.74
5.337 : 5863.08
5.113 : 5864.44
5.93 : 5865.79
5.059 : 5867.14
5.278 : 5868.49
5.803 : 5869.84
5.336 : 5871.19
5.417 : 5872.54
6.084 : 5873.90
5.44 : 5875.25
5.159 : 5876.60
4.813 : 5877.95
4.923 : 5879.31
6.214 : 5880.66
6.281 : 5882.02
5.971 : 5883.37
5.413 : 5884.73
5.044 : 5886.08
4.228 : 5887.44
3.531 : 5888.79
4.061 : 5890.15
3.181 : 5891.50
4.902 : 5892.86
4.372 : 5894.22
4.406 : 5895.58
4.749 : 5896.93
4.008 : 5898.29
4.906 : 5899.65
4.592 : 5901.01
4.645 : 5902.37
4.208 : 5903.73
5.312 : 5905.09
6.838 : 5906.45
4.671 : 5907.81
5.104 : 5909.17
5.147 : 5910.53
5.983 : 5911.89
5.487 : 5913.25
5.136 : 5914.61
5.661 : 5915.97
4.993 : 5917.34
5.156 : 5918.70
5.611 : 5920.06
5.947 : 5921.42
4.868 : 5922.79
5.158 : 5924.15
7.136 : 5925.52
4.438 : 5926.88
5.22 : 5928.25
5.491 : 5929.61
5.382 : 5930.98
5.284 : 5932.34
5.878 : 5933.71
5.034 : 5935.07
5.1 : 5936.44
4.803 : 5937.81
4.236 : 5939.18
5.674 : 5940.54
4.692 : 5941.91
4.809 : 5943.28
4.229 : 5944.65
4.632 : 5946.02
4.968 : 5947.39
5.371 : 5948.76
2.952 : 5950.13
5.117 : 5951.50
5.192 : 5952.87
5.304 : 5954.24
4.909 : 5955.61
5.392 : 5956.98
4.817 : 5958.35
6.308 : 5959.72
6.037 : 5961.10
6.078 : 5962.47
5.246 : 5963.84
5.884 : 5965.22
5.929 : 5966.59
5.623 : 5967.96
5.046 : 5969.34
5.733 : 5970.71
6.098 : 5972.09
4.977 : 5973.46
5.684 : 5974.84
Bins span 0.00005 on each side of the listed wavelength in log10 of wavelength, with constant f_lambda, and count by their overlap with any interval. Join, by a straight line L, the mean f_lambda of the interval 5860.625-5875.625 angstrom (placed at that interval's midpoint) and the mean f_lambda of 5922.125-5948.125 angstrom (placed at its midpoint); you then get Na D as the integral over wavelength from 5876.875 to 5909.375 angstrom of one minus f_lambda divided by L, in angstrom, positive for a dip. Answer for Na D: 3.2 angstrom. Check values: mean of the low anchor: 5.54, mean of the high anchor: 5.11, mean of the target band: 4.85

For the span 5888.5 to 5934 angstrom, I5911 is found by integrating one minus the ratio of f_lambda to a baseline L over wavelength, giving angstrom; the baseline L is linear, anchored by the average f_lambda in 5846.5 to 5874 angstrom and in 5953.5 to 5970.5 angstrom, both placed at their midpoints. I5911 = 3.6 angstrom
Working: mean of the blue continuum 5.42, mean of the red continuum 5.55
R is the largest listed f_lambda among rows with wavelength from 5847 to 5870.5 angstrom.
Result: 6.517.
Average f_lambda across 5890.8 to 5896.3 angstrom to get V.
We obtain 4.22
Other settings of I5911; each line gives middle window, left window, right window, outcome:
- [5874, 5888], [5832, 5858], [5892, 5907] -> -1.2 angstrom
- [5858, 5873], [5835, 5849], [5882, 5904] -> -1.6 angstrom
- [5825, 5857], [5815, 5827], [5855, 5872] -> 0.3 angstrom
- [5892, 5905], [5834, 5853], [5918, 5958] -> 1.5 angstrom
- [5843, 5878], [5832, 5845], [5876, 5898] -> -1.9 angstrom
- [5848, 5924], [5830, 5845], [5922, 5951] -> 0.0 angstrom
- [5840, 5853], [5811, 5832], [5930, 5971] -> 1.1 angstrom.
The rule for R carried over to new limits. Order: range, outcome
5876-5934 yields 7.136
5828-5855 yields 8.192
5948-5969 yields 6.308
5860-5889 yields 6.281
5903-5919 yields 6.838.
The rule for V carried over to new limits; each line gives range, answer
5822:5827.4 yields 4.98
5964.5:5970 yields 5.62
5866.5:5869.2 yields 5.18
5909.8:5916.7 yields 5.48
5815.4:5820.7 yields 5.81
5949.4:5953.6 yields 4.44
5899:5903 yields 4.71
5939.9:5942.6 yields 5.17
